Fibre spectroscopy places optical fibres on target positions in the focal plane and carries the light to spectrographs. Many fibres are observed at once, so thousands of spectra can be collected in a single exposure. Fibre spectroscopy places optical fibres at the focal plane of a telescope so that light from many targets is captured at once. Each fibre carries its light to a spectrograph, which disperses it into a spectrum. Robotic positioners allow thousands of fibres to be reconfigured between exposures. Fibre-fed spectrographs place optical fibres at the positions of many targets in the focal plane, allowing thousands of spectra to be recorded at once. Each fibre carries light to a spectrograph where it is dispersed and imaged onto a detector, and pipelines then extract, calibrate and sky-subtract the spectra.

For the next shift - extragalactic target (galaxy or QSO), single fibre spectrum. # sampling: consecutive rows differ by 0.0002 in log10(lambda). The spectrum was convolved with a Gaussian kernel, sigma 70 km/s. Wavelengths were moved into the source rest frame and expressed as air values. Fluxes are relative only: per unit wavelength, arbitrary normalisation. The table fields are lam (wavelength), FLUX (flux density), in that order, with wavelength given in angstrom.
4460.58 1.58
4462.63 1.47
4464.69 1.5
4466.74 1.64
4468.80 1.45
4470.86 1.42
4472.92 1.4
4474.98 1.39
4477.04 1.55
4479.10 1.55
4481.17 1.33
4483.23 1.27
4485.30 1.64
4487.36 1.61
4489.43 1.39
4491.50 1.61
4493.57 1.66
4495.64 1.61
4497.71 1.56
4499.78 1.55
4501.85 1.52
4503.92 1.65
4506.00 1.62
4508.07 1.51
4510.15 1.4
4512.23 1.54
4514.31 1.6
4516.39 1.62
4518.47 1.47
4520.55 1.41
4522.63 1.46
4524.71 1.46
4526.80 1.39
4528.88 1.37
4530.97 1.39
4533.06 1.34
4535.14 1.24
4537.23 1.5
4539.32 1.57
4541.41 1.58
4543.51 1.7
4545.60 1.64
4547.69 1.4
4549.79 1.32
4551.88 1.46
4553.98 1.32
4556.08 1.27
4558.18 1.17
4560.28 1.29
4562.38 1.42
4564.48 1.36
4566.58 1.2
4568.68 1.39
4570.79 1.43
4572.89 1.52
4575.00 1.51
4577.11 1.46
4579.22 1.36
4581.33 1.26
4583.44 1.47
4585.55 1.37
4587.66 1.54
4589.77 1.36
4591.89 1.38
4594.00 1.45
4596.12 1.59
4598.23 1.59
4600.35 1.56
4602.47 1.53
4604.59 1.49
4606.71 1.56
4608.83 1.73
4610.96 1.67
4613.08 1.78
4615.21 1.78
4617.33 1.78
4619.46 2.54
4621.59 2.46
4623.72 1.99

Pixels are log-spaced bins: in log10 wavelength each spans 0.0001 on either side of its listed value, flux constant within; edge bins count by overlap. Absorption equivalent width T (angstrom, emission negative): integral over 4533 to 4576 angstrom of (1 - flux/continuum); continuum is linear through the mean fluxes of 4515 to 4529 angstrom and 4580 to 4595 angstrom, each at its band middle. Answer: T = 0.7 angstrom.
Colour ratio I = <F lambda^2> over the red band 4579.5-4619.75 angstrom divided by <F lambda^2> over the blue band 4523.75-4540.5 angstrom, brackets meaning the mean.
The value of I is 1.2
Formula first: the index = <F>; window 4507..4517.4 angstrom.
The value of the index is 1.53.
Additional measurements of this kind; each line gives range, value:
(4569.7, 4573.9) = 1.47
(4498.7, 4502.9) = 1.54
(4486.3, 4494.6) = 1.57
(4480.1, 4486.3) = 1.41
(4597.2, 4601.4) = 1.57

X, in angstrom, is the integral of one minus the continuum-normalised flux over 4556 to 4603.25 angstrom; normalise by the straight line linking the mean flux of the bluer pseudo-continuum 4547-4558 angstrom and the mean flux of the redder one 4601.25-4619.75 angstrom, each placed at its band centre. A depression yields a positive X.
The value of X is 3.3 angstrom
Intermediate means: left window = 1.34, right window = 1.73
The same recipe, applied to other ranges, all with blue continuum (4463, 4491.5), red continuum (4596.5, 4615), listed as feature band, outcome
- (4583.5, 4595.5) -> 1.3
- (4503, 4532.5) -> 0.6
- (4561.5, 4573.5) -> 1.5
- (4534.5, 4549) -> 0.2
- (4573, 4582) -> 1.0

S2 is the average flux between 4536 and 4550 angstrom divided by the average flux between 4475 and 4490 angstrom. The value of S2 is 1.04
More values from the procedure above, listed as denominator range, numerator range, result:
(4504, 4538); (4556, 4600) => 0.96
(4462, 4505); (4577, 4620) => 1.04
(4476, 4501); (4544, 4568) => 0.89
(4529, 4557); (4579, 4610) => 1.03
